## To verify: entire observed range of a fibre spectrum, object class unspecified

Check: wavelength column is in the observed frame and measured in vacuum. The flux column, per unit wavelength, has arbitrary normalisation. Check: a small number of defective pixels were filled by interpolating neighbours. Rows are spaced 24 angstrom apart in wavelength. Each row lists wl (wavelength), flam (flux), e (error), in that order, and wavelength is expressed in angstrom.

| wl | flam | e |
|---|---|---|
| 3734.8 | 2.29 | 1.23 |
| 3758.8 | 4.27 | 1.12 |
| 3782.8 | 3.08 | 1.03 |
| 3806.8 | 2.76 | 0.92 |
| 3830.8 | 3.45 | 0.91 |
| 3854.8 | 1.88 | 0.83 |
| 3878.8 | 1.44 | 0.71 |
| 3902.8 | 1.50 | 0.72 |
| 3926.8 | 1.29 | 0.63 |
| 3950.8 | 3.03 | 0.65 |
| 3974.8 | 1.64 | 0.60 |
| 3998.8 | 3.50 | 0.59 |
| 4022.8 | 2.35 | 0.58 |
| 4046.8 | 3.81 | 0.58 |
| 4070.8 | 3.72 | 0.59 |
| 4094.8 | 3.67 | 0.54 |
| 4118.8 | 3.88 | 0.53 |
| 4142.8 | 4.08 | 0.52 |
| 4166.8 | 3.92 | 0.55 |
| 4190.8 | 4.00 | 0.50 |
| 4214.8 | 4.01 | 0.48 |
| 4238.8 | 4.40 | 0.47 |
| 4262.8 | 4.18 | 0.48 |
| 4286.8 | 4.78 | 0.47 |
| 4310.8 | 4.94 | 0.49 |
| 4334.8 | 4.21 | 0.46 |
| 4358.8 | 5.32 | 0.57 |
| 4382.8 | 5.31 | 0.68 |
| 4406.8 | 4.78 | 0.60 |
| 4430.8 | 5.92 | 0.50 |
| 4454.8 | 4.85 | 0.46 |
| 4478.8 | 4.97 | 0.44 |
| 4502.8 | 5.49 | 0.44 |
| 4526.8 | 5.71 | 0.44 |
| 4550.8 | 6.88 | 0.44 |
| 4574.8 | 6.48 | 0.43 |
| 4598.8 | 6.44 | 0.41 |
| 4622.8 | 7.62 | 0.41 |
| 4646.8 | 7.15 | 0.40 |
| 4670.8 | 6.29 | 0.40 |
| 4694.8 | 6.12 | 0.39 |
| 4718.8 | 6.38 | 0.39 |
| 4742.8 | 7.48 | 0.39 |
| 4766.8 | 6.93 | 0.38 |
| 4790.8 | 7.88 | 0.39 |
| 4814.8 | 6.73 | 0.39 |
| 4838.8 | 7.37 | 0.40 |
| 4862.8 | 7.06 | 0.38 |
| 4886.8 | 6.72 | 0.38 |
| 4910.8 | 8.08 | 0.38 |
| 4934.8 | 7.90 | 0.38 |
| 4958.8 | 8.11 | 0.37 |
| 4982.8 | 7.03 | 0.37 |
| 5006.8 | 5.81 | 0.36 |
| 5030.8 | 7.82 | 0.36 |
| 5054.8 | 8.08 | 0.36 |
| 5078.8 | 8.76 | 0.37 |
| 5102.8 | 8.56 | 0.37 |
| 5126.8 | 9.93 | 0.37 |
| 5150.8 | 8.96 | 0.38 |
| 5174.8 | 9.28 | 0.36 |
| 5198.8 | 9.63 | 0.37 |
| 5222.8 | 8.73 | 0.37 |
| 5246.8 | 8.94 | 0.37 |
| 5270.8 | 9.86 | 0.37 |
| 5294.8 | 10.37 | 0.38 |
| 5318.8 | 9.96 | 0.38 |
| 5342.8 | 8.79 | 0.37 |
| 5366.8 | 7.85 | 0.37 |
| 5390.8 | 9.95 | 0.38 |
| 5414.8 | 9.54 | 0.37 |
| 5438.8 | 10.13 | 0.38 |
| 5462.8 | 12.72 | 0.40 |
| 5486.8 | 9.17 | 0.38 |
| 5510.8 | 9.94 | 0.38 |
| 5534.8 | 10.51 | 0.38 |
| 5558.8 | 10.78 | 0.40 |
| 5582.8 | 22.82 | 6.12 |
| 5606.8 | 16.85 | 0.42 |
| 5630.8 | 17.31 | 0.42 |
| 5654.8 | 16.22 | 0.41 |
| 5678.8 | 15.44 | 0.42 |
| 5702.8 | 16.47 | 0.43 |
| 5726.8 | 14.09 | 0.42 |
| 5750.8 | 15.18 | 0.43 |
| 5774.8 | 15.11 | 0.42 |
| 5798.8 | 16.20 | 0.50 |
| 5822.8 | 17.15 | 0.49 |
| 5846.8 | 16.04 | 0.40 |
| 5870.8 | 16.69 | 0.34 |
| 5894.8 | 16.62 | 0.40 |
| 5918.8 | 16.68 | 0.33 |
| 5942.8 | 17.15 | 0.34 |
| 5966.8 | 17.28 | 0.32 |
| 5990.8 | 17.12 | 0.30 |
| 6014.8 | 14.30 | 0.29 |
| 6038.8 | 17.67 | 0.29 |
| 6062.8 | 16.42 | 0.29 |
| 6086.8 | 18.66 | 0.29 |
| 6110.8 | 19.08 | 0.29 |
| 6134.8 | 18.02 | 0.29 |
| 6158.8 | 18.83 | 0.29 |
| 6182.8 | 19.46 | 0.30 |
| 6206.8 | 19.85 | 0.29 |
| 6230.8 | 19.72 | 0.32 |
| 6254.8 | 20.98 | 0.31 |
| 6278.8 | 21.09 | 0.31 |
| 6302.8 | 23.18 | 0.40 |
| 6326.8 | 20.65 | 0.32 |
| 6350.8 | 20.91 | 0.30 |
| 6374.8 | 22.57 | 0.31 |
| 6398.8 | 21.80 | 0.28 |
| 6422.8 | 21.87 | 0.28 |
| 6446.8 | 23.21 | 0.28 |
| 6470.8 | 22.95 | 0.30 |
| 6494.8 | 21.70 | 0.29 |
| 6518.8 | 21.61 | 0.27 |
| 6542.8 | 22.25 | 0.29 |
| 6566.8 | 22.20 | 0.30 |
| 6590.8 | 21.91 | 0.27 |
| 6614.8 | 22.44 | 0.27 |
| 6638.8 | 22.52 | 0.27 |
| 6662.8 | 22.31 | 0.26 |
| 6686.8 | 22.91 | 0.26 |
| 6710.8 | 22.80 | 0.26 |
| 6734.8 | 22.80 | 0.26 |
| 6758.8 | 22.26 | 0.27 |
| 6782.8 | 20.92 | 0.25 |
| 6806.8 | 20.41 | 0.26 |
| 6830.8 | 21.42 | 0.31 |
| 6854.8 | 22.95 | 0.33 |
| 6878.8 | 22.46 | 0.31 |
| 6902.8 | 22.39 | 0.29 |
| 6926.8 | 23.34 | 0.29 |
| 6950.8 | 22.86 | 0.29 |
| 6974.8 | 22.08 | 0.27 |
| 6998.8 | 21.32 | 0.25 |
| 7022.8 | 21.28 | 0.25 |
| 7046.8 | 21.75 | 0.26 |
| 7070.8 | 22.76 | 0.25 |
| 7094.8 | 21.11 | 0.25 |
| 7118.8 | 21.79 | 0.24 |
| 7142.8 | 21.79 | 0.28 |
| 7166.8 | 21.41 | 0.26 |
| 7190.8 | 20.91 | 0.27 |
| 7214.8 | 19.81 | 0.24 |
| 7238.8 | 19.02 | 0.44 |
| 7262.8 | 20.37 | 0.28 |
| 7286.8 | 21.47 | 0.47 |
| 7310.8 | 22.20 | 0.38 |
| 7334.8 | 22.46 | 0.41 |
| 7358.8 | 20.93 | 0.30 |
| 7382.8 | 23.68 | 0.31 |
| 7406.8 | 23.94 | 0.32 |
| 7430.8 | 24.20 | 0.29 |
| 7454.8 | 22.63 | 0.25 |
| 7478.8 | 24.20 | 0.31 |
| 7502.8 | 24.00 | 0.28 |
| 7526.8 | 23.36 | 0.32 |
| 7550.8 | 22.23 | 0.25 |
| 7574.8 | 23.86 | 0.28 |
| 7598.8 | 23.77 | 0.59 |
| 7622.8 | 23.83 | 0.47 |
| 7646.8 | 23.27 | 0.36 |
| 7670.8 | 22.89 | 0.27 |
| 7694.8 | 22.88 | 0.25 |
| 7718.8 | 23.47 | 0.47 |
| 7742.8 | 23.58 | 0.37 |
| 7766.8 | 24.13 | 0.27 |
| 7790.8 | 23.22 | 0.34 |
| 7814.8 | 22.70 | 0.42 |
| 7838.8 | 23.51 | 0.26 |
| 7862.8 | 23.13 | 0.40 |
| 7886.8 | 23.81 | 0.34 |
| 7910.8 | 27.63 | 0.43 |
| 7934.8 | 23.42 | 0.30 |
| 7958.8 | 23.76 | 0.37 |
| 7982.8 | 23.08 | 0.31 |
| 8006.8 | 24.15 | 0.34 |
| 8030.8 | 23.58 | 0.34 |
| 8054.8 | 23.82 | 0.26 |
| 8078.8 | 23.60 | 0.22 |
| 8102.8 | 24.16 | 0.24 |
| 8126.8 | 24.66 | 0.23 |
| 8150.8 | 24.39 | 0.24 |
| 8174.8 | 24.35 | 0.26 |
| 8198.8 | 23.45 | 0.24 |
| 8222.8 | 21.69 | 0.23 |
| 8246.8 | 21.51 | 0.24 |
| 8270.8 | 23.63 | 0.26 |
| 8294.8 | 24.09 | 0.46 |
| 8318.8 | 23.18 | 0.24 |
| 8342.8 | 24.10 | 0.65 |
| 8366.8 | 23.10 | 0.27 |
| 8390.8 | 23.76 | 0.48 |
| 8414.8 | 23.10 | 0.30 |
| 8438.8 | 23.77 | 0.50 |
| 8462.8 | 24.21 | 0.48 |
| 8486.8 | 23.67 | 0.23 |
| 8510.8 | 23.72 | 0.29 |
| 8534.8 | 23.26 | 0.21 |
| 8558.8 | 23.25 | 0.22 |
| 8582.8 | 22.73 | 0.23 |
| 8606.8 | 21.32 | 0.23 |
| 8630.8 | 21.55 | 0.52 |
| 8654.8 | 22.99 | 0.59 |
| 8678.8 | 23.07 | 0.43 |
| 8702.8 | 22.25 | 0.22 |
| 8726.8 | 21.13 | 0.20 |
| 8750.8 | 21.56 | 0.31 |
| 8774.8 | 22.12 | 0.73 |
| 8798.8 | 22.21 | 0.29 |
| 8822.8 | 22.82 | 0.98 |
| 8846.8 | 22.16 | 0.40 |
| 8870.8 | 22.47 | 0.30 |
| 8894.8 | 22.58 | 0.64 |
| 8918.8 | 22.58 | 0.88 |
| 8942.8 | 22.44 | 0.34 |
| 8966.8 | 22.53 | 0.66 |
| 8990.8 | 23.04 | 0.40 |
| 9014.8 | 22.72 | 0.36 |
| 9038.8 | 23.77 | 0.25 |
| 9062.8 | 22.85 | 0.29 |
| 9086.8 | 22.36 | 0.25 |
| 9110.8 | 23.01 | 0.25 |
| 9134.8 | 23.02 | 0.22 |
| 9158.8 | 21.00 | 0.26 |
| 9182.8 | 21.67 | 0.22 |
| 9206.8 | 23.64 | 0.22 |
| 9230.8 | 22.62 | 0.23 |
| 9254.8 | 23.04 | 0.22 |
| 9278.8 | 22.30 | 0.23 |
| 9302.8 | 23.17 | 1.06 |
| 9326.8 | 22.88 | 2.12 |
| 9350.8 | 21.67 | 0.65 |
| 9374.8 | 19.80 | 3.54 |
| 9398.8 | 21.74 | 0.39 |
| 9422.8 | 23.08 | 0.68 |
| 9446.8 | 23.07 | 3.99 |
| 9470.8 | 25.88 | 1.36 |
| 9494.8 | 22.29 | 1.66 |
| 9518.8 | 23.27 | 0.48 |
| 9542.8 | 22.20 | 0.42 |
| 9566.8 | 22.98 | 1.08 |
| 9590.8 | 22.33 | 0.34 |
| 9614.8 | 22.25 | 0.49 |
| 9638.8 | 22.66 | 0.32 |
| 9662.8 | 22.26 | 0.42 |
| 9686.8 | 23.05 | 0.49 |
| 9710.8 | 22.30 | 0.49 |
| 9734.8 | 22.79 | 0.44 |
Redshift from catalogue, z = 0.397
